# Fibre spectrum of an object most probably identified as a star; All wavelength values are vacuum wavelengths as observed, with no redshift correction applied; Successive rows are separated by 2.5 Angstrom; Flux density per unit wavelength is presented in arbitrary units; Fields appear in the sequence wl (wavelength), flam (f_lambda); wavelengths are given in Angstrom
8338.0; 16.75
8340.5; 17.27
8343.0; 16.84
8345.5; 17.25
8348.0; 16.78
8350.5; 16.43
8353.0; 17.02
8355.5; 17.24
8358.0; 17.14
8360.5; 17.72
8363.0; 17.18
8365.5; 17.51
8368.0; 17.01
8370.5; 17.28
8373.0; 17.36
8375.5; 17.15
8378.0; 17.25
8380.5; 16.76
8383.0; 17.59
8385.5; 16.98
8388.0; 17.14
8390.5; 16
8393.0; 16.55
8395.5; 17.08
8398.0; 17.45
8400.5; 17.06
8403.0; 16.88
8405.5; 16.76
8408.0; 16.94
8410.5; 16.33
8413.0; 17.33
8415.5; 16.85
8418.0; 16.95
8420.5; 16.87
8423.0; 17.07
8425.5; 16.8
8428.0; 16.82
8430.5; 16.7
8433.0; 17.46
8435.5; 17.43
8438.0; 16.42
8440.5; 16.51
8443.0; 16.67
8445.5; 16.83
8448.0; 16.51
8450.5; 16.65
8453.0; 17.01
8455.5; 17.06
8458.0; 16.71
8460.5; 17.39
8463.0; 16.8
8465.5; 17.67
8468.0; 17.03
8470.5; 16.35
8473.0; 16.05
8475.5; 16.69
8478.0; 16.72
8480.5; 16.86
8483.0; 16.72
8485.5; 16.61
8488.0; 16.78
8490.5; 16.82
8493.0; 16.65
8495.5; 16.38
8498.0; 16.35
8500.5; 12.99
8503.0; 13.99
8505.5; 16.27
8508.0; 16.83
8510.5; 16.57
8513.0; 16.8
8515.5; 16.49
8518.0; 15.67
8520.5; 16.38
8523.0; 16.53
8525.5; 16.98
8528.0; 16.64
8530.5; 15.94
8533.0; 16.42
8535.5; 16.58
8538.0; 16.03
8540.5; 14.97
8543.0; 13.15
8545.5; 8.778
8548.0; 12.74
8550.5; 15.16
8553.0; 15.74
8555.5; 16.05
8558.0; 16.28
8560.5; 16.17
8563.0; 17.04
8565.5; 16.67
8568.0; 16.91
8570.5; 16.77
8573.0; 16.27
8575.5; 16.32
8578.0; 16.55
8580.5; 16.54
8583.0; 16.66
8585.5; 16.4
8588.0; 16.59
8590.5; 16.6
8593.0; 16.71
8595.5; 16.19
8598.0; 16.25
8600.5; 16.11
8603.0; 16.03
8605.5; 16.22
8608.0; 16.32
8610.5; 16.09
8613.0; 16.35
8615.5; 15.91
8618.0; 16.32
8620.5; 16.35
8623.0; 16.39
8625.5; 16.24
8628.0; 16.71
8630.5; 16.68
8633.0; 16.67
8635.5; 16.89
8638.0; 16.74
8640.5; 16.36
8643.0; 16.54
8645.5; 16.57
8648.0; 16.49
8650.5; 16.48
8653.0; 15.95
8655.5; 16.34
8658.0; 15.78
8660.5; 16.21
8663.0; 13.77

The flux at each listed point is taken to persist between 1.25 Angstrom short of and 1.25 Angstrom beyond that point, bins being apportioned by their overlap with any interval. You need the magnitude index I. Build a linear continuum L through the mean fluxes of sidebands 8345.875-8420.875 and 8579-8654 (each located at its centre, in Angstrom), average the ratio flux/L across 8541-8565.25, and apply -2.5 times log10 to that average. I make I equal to 0.13 mag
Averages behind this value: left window 17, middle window 14.7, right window 16.4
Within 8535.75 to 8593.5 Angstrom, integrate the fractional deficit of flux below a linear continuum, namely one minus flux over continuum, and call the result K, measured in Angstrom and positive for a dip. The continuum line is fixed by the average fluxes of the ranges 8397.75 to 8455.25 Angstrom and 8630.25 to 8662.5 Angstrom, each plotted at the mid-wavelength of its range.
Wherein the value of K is 3.0 Angstrom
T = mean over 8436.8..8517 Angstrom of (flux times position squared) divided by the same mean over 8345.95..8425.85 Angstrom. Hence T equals 0.99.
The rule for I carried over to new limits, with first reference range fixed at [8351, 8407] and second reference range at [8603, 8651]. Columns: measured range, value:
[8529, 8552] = 0.15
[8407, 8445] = 0.01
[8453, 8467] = -0.02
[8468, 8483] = 0.02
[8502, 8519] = 0.04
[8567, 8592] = 0.00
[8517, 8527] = 0.02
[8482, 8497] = 0.01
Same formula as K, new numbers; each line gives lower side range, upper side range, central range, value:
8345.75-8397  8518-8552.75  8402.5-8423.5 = -0.4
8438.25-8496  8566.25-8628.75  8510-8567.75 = 3.2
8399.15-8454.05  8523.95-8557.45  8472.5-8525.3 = -1.8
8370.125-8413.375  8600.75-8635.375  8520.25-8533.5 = 0.1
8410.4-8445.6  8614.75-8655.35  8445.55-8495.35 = 0.0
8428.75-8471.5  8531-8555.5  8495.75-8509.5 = 0.2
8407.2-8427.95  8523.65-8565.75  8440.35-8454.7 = -0.2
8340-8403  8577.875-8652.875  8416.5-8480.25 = 0.1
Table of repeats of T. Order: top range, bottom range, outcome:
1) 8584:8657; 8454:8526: 1.03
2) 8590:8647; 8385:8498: 1.02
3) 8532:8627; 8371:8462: 0.98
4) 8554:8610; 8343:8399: 1.01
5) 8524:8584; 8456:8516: 0.97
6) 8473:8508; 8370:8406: 0.97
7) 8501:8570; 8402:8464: 0.95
